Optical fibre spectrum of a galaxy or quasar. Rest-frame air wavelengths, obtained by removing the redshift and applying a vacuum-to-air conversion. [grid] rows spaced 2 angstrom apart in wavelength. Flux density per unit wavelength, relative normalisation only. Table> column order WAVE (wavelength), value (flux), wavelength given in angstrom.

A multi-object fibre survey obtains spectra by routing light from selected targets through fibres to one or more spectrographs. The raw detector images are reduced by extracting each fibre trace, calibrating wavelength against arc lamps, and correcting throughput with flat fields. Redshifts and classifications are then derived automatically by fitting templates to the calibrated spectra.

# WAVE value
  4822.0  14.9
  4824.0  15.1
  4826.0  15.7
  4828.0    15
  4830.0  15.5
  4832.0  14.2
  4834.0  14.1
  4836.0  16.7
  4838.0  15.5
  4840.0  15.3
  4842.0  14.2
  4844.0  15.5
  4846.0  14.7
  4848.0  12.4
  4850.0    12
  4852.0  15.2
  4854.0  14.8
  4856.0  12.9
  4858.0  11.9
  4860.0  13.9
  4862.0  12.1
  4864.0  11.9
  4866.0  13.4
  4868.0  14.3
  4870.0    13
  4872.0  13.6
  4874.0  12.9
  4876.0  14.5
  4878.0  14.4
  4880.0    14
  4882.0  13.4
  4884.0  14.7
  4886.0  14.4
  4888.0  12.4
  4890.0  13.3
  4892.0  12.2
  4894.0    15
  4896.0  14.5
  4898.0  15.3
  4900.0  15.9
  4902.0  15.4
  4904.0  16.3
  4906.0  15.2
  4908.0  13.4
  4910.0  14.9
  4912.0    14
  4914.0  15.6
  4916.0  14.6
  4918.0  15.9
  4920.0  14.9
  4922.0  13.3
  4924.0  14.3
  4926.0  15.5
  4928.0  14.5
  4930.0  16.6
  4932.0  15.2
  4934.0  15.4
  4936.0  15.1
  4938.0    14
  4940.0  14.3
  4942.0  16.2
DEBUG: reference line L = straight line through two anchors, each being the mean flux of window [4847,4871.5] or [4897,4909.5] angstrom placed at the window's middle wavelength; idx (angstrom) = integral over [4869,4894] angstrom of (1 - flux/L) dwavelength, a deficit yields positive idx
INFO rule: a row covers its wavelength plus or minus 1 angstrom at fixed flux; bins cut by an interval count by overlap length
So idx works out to 1.0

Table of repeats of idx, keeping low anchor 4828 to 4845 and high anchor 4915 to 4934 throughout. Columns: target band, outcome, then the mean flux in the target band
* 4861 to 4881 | 2.2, 13.4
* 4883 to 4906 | 0.8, 14.5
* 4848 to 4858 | 1.1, 13.4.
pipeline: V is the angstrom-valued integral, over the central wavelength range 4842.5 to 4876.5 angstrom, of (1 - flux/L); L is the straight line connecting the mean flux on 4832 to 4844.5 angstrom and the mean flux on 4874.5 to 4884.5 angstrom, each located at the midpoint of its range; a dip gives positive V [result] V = 2.6 angstrom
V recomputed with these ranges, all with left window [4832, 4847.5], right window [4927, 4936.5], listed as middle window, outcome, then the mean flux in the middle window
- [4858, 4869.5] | 1.59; 13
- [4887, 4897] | 1.14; 13.5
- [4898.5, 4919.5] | 0.22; 15.1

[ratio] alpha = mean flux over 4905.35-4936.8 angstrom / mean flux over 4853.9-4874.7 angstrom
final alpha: 1.14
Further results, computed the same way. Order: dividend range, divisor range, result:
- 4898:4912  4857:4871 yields 1.17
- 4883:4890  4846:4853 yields 1.03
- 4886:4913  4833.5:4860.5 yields 1.02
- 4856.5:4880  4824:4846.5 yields 0.88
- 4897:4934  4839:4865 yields 1.11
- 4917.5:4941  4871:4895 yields 1.08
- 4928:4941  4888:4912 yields 1.03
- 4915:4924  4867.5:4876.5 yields 1.08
